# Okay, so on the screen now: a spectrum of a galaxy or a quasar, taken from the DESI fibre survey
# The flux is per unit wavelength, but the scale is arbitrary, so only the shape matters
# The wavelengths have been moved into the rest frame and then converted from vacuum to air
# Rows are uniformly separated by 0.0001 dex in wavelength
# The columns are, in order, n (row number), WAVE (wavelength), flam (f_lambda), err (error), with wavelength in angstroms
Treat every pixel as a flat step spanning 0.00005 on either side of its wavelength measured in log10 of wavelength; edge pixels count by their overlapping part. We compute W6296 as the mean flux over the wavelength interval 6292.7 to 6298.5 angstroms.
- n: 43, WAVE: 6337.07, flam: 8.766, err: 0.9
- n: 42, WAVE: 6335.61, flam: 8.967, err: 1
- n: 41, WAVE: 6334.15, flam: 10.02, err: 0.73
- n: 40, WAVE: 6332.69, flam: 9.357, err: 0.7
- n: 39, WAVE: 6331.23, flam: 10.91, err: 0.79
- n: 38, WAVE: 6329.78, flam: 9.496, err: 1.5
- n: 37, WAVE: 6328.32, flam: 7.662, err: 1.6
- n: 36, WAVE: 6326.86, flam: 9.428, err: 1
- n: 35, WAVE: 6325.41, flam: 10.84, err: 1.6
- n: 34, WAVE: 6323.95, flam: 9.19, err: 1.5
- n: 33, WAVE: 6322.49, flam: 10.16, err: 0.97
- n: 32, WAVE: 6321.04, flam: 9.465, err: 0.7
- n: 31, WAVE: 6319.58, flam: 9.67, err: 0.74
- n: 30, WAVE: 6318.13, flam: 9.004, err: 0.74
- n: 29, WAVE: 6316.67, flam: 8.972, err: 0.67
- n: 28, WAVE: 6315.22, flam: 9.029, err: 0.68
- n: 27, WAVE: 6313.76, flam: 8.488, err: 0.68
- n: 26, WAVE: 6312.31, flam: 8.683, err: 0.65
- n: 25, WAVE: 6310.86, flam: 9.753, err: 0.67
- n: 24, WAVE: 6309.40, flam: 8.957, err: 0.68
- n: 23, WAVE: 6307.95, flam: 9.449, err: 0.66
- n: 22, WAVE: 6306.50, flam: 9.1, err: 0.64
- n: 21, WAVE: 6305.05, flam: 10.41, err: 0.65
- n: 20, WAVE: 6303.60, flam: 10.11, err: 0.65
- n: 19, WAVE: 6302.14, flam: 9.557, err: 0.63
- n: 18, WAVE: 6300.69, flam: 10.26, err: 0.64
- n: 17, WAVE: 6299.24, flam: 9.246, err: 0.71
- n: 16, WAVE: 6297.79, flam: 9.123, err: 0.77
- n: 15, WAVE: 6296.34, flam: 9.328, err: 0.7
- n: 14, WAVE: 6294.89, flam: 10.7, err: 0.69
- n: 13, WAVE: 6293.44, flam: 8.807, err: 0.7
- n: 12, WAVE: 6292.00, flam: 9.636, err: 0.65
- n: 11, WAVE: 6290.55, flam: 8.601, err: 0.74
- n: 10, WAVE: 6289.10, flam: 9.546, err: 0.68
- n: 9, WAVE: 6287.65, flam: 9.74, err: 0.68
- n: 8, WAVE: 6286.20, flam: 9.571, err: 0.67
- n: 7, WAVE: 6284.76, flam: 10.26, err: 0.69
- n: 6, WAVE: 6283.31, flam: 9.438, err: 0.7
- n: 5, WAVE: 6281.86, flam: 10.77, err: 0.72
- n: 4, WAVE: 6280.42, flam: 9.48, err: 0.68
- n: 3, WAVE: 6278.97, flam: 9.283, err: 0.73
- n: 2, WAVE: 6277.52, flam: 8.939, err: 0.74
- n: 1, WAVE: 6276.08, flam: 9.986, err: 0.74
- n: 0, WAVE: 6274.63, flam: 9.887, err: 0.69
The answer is 9.5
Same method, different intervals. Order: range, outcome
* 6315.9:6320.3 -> 9.22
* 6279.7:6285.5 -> 10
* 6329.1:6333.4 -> 9.94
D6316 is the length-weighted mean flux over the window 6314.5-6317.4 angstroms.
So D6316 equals 9.01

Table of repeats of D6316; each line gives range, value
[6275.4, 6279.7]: 9.39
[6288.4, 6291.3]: 9.06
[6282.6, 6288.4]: 9.75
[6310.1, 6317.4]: 8.98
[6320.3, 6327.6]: 9.81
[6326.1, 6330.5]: 8.88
